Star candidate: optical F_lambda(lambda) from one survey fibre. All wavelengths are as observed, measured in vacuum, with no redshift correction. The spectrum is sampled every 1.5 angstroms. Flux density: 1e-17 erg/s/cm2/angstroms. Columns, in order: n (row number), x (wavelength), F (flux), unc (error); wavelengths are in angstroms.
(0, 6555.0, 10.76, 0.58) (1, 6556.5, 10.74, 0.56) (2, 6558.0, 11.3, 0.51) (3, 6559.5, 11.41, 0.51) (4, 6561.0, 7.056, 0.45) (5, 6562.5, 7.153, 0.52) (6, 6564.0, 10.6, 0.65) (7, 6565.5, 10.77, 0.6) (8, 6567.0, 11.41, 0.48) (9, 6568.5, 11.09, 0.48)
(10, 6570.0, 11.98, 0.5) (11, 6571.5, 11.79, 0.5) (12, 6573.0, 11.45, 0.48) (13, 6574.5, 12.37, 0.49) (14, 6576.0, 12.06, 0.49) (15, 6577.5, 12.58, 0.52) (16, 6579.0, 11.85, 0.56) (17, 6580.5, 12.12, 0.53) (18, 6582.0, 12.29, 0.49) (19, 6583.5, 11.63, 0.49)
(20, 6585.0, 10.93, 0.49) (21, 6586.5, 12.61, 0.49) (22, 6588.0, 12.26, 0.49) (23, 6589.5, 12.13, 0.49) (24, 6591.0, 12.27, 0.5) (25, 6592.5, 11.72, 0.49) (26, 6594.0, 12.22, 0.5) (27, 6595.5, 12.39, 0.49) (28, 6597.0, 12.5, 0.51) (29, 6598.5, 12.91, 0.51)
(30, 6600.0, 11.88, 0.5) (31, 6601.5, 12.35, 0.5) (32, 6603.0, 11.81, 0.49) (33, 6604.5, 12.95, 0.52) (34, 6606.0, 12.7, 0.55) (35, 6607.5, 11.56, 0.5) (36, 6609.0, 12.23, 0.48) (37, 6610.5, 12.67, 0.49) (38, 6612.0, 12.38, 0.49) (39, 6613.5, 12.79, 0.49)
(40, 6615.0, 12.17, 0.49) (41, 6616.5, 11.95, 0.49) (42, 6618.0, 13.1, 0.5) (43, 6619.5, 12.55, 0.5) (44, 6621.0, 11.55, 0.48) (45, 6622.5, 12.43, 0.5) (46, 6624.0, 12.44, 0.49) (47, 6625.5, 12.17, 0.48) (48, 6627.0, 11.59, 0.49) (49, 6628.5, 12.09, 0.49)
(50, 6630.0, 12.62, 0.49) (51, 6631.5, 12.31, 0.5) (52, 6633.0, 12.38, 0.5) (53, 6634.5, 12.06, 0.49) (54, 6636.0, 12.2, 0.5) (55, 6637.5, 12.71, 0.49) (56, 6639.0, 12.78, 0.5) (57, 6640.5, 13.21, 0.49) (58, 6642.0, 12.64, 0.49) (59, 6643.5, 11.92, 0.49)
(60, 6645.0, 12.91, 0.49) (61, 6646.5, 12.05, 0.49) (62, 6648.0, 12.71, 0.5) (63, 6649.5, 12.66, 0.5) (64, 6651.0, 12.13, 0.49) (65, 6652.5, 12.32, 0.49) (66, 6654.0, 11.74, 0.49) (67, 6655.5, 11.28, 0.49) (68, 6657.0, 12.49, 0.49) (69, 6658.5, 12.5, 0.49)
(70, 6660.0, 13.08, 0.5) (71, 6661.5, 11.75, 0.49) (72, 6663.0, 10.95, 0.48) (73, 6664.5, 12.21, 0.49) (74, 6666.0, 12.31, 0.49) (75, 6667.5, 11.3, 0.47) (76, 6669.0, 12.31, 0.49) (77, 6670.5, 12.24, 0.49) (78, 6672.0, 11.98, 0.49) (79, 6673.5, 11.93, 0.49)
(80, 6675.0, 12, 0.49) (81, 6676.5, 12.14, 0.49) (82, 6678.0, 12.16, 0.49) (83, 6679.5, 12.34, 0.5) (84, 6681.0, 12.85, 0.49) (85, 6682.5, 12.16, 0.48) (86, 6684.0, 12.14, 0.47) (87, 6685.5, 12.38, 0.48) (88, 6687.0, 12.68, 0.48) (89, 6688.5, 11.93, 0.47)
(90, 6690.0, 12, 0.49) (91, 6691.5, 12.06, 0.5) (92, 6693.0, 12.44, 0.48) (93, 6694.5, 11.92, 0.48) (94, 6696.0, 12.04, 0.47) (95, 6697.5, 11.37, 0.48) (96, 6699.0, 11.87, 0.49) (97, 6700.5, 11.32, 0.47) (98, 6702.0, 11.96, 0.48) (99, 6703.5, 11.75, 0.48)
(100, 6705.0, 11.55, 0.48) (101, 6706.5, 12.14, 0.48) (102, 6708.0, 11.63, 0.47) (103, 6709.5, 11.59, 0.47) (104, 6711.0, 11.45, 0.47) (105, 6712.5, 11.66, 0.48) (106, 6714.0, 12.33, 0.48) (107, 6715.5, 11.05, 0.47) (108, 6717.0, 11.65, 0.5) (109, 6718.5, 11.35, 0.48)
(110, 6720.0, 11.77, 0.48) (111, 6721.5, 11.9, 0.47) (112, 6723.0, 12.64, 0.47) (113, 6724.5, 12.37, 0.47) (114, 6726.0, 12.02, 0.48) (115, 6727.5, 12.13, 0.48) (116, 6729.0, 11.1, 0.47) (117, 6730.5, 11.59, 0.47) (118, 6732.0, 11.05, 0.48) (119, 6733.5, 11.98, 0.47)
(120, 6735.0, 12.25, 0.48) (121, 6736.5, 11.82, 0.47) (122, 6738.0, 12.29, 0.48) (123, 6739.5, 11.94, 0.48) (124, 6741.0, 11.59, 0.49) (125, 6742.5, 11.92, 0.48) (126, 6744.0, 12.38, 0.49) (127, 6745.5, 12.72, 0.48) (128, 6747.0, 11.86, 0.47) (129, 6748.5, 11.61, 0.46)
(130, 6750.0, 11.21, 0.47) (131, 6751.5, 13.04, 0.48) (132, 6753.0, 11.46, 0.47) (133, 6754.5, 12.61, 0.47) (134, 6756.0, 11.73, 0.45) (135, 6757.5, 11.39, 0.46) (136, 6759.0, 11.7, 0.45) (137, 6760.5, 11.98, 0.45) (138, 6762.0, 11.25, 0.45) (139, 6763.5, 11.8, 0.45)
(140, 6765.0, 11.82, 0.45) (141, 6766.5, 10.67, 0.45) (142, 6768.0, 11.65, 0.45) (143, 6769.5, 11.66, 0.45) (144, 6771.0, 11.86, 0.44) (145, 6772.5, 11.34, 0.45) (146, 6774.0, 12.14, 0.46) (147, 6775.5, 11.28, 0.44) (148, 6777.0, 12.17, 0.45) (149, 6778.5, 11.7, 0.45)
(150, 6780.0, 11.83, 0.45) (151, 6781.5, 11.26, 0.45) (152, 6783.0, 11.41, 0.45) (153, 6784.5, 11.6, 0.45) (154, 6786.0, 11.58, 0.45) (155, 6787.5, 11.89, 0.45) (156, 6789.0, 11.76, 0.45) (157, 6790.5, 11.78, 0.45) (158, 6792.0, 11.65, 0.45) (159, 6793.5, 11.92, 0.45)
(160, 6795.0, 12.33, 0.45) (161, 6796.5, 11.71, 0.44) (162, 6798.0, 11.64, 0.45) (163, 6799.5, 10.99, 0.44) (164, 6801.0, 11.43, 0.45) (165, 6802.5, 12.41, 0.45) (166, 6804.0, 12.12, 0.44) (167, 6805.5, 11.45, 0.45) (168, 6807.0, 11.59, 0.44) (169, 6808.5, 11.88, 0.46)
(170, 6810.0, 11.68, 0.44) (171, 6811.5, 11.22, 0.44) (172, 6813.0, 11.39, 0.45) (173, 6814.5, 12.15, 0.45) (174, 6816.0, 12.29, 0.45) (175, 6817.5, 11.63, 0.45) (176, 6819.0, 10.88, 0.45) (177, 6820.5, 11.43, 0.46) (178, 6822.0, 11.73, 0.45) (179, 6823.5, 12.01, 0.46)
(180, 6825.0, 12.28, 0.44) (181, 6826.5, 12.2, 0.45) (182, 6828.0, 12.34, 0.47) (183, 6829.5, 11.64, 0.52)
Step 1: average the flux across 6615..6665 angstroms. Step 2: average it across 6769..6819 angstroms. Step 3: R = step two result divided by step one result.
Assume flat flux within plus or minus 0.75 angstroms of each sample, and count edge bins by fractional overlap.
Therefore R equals 1.0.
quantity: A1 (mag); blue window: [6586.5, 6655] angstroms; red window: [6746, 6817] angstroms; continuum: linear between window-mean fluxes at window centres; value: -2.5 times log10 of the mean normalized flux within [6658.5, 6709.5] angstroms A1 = 0.01 mag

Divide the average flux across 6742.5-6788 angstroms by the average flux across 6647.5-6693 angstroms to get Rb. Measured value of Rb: 0.97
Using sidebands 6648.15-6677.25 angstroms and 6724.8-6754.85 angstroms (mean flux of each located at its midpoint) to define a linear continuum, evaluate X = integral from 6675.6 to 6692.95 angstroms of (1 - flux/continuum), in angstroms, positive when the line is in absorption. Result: -0.3 angstroms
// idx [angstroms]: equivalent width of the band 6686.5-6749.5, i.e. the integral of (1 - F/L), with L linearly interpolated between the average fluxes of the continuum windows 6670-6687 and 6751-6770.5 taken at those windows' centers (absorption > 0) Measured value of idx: 0.66 angstroms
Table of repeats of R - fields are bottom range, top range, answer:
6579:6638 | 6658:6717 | 0.98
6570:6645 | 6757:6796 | 0.95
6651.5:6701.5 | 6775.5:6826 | 0.97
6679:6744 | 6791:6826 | 0.99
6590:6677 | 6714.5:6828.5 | 0.96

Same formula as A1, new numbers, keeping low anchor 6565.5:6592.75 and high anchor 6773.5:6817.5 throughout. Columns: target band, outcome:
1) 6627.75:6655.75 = -0.05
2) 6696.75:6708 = 0.01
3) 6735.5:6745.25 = -0.02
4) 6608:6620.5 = -0.05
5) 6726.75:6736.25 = 0.01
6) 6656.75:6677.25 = -0.02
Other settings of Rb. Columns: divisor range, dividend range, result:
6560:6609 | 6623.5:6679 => 1.05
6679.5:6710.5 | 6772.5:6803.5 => 0.98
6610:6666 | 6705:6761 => 0.96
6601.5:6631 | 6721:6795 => 0.96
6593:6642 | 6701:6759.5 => 0.96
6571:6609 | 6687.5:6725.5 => 0.98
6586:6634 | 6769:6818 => 0.95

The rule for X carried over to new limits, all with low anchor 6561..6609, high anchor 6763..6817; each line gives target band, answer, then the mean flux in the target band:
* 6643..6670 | -0.96 angstroms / 12.1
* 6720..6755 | -0.78 angstroms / 12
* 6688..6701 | -0.19 angstroms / 11.9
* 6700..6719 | 0.10 angstroms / 11.7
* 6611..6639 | -1.39 angstroms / 12.3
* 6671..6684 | -0.52 angstroms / 12.2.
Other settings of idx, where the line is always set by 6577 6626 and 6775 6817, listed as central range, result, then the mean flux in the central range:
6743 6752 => -0.2 angstroms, 12.1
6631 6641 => -0.3 angstroms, 12.5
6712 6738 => 0.2 angstroms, 11.8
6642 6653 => -0.3 angstroms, 12.4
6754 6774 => 0.3 angstroms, 11.7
